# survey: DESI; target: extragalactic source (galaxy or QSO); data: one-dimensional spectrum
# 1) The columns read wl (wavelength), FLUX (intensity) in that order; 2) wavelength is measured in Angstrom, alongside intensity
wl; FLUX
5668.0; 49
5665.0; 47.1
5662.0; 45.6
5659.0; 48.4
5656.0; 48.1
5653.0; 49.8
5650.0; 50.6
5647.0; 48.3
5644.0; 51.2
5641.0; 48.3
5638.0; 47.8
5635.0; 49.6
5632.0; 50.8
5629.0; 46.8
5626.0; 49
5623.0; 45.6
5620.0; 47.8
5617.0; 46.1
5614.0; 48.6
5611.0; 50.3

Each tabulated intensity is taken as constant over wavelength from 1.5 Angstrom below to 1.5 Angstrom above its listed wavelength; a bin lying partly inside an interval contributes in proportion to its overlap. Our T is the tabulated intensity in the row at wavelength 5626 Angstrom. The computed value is 49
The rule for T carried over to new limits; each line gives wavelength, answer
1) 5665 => 47.1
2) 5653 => 49.8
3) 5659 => 48.4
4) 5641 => 48.3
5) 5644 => 51.2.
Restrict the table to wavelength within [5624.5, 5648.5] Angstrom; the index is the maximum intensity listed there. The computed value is 51.2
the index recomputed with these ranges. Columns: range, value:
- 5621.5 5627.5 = 49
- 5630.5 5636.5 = 50.8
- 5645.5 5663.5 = 50.6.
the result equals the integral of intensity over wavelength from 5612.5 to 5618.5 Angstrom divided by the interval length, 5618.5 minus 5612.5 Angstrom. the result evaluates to 47.4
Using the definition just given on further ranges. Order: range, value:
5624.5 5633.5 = 48.9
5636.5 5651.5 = 49.2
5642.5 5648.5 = 49.8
